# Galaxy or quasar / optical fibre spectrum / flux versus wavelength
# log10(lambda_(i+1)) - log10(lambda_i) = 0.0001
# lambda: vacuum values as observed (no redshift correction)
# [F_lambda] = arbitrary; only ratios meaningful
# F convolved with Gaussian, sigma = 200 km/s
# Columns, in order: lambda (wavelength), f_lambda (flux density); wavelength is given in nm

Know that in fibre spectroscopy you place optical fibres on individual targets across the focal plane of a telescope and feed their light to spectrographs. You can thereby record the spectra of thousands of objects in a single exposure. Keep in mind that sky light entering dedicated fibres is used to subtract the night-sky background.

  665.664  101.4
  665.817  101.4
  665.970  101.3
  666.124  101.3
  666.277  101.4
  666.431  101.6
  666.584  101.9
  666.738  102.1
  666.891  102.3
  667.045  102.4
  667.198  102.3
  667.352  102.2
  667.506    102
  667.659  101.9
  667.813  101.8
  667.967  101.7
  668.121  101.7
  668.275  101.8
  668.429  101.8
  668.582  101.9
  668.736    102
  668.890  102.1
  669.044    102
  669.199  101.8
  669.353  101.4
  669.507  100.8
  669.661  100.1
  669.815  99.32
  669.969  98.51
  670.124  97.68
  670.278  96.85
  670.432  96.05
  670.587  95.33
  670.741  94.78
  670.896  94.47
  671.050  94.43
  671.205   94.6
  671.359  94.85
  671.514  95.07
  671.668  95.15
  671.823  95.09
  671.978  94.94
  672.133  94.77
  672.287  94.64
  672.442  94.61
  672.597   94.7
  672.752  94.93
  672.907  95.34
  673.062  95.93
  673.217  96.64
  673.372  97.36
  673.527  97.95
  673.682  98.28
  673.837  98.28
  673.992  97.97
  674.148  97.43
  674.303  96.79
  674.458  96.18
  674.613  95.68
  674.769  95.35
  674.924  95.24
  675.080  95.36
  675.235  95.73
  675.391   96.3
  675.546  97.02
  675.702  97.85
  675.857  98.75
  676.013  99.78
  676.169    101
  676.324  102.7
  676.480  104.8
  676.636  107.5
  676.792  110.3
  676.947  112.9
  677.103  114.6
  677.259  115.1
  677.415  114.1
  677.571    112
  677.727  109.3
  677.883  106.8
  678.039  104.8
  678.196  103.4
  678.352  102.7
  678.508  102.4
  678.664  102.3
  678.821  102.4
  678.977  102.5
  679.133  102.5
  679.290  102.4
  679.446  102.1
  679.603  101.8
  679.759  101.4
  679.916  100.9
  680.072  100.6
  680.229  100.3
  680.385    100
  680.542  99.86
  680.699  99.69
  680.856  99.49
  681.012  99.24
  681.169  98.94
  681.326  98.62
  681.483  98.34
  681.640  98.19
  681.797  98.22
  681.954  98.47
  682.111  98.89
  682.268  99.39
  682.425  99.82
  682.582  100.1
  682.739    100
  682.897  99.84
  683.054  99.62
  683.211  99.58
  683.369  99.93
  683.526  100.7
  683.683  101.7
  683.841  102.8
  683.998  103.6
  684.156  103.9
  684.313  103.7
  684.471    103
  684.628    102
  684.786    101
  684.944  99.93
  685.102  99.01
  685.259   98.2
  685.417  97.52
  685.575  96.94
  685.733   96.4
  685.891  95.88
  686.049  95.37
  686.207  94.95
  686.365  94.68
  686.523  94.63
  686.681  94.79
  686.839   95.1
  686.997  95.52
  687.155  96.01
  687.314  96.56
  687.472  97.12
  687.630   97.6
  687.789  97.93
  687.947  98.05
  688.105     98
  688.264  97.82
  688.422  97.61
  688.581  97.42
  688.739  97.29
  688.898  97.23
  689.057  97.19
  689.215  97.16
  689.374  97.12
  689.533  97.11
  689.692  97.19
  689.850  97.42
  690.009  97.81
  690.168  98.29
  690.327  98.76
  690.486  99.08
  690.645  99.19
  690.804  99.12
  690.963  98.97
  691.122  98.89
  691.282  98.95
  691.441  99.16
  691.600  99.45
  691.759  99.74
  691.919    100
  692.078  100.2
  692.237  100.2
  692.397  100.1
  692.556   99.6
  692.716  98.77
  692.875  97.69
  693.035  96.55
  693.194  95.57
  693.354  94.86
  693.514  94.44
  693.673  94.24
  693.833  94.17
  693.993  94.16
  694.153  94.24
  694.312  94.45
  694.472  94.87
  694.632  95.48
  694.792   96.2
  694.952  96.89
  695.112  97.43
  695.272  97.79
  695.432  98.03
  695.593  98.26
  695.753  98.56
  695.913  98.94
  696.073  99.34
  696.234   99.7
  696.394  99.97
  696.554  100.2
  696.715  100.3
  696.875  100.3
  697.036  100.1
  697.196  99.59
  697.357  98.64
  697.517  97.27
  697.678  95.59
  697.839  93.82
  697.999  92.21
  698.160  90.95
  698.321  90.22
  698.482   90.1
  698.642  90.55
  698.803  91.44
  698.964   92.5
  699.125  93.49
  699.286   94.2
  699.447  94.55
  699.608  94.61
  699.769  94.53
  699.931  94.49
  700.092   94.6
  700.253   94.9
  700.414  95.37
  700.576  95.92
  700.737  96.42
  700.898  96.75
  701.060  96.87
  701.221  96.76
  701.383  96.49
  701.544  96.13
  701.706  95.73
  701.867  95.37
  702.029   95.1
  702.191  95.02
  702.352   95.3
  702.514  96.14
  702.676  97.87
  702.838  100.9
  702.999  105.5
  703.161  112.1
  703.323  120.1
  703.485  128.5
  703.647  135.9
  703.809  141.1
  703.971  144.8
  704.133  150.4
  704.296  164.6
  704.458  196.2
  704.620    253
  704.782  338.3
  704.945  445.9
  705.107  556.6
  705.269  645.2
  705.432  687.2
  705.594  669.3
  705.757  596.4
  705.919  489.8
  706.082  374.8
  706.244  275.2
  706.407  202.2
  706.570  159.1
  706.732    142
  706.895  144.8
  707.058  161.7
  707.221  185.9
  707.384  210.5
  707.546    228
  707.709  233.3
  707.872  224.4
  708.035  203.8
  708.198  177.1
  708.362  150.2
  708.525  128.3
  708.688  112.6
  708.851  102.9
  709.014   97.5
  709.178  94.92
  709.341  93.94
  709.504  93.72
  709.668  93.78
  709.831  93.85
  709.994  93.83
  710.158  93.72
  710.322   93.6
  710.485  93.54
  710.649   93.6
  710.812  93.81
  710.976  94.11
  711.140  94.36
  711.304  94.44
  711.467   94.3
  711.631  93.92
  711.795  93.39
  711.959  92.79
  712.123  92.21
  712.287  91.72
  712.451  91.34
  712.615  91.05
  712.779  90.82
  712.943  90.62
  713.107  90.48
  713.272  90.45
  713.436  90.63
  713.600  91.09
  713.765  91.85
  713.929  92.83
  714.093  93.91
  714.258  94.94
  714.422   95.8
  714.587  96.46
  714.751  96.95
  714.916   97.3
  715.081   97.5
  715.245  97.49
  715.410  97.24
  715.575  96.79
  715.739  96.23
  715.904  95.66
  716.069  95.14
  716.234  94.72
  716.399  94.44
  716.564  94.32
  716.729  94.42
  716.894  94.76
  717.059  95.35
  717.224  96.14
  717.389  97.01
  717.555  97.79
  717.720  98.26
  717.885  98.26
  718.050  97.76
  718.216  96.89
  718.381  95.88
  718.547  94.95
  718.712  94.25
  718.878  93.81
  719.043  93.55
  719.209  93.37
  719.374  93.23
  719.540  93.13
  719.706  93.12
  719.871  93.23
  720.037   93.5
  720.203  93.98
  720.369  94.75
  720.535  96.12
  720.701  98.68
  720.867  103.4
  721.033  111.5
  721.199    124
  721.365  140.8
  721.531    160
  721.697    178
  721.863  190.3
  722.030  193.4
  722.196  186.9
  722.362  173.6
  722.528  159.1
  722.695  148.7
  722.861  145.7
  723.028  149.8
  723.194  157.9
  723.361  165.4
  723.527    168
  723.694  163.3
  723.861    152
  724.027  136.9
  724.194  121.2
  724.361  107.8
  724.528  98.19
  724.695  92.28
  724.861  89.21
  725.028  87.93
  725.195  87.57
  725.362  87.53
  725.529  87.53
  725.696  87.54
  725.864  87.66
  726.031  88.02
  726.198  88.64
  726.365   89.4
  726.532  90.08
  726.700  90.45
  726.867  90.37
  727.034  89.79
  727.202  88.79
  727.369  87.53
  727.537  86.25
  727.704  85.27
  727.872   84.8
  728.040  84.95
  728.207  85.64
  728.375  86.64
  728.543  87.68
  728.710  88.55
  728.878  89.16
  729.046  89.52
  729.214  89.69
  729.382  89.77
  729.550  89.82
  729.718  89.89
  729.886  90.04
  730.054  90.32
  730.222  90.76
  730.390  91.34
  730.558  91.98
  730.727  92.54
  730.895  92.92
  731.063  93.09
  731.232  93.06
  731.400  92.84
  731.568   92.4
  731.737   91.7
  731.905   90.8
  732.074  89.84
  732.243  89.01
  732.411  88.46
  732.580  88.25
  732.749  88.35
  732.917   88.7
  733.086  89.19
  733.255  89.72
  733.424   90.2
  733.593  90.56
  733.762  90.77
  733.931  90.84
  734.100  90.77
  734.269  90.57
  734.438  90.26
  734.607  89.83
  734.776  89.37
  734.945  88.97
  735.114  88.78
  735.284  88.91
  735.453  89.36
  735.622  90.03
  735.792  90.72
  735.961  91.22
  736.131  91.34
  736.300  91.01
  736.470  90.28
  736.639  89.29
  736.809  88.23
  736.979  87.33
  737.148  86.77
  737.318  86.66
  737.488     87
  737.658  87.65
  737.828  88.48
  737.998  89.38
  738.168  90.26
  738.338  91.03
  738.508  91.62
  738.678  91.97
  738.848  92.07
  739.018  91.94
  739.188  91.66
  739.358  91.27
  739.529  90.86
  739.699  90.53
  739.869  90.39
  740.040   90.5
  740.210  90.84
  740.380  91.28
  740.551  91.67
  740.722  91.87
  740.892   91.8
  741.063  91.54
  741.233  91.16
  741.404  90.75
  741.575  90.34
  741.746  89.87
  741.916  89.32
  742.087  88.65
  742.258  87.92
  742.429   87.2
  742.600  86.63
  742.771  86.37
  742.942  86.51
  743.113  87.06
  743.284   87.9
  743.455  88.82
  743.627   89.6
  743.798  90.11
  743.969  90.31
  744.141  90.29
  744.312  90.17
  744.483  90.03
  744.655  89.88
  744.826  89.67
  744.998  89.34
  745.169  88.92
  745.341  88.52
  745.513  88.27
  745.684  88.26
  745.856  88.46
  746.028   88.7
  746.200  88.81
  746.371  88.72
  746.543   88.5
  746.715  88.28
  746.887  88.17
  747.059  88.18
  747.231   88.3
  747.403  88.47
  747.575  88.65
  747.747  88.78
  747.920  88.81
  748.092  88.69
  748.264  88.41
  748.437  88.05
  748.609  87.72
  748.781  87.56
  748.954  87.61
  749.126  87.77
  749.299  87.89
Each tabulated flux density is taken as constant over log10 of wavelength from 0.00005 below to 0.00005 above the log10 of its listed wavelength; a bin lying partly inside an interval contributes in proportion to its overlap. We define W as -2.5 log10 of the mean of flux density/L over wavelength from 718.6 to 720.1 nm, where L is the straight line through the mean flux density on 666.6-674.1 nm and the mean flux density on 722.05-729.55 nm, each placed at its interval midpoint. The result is 0.157 mag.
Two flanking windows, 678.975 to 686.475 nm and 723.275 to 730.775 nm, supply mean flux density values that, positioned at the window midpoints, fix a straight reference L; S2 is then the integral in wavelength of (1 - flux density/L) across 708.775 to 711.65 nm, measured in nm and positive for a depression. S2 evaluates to 0.11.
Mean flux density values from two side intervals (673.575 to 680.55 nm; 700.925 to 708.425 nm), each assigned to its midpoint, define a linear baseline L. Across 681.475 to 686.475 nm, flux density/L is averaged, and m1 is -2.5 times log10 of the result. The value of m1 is 0.31 mag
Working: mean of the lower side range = 102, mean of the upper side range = 224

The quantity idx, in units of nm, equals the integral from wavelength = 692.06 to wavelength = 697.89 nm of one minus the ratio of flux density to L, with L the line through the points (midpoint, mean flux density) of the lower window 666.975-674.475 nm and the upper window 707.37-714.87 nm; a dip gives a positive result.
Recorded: 0.45 nm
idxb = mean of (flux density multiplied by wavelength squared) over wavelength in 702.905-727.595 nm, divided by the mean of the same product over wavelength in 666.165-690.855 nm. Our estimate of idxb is 1.57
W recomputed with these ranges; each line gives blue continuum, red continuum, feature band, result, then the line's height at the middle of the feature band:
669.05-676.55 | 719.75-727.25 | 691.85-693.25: 0.079 mag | 106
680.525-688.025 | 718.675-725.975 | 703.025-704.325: -0.213 mag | 111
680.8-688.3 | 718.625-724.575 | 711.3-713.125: 0.302 mag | 122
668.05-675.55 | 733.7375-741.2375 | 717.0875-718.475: -0.055 mag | 92.3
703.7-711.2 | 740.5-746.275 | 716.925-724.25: 0.359 mag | 173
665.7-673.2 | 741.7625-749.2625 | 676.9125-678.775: -0.109 mag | 97.7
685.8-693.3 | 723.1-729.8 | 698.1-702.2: 0.046 mag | 98.4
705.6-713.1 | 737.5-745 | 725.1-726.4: 0.357 mag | 122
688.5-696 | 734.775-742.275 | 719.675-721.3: -0.089 mag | 93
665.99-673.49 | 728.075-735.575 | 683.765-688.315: -0.020 mag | 96.4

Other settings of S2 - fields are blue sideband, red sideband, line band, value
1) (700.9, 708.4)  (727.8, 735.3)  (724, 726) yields 0.43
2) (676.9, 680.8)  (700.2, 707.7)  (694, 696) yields 0.90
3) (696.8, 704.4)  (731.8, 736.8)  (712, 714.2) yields 0.15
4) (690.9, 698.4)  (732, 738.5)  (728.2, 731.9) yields 0.00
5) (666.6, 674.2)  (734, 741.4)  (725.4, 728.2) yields 0.11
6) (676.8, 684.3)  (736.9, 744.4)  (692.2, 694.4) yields 0.08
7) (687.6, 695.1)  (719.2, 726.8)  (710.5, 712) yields 0.24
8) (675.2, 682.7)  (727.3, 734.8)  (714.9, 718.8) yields -0.13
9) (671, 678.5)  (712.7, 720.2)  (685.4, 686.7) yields 0.04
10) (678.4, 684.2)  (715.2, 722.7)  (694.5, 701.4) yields 0.60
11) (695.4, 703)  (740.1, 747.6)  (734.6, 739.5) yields 0.03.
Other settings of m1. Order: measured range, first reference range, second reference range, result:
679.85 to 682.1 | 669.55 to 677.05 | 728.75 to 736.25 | -0.03 mag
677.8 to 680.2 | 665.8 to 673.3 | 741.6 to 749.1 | -0.05 mag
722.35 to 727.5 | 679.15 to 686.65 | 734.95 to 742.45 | -0.22 mag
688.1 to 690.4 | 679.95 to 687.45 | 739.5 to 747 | 0.01 mag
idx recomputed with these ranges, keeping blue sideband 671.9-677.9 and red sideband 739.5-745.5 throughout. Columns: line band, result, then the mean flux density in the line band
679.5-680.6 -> -0.014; 101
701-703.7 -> -0.205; 103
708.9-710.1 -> 0.001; 94.7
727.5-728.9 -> 0.083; 86.5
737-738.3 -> 0.032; 88.1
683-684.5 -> -0.044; 102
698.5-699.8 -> 0.046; 93.1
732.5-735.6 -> 0.044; 89.7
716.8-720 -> -0.063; 95.3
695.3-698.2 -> -0.033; 98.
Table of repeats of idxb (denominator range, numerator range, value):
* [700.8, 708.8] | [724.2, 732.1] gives 0.44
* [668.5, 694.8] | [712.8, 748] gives 1.13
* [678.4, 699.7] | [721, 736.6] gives 1.18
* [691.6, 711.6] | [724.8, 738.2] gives 0.67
